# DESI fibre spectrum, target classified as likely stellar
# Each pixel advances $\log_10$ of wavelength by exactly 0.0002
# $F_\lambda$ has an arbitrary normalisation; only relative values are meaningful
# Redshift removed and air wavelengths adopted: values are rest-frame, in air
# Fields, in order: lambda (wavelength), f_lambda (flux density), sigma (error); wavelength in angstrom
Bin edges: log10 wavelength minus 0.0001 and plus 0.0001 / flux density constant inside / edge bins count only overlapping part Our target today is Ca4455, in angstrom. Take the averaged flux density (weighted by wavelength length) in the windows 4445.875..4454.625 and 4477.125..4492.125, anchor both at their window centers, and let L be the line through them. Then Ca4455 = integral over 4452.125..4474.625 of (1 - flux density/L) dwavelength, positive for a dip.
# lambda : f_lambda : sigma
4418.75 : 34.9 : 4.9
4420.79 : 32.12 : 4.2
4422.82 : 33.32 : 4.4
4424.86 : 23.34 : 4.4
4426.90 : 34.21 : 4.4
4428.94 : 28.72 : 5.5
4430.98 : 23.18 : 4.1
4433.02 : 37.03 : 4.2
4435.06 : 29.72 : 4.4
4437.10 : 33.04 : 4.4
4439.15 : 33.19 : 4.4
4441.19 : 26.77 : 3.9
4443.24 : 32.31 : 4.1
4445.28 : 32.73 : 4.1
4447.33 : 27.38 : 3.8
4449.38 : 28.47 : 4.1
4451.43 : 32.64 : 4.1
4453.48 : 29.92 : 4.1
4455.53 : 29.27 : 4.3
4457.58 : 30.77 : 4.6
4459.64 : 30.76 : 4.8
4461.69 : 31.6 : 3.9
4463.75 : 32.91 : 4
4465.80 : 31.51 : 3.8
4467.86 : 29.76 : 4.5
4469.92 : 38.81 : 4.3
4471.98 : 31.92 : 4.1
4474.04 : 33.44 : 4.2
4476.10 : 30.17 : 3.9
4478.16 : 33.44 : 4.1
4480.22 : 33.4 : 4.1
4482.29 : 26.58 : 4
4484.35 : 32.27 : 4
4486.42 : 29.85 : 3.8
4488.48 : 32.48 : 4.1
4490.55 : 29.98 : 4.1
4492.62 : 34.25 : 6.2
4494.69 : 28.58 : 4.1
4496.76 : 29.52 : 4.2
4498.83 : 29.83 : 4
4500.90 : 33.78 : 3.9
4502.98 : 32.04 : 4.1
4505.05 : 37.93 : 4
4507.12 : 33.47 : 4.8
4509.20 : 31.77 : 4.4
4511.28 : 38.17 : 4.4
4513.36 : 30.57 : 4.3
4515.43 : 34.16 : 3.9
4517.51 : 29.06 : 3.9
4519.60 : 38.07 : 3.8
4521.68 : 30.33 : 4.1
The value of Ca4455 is -1.1 angstrom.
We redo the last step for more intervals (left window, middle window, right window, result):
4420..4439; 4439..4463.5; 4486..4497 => 0.2 angstrom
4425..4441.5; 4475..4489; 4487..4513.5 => 0.4 angstrom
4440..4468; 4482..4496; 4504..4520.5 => 0.8 angstrom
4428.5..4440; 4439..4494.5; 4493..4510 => 0.4 angstrom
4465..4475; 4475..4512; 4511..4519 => 1.0 angstrom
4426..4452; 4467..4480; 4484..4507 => -0.6 angstrom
